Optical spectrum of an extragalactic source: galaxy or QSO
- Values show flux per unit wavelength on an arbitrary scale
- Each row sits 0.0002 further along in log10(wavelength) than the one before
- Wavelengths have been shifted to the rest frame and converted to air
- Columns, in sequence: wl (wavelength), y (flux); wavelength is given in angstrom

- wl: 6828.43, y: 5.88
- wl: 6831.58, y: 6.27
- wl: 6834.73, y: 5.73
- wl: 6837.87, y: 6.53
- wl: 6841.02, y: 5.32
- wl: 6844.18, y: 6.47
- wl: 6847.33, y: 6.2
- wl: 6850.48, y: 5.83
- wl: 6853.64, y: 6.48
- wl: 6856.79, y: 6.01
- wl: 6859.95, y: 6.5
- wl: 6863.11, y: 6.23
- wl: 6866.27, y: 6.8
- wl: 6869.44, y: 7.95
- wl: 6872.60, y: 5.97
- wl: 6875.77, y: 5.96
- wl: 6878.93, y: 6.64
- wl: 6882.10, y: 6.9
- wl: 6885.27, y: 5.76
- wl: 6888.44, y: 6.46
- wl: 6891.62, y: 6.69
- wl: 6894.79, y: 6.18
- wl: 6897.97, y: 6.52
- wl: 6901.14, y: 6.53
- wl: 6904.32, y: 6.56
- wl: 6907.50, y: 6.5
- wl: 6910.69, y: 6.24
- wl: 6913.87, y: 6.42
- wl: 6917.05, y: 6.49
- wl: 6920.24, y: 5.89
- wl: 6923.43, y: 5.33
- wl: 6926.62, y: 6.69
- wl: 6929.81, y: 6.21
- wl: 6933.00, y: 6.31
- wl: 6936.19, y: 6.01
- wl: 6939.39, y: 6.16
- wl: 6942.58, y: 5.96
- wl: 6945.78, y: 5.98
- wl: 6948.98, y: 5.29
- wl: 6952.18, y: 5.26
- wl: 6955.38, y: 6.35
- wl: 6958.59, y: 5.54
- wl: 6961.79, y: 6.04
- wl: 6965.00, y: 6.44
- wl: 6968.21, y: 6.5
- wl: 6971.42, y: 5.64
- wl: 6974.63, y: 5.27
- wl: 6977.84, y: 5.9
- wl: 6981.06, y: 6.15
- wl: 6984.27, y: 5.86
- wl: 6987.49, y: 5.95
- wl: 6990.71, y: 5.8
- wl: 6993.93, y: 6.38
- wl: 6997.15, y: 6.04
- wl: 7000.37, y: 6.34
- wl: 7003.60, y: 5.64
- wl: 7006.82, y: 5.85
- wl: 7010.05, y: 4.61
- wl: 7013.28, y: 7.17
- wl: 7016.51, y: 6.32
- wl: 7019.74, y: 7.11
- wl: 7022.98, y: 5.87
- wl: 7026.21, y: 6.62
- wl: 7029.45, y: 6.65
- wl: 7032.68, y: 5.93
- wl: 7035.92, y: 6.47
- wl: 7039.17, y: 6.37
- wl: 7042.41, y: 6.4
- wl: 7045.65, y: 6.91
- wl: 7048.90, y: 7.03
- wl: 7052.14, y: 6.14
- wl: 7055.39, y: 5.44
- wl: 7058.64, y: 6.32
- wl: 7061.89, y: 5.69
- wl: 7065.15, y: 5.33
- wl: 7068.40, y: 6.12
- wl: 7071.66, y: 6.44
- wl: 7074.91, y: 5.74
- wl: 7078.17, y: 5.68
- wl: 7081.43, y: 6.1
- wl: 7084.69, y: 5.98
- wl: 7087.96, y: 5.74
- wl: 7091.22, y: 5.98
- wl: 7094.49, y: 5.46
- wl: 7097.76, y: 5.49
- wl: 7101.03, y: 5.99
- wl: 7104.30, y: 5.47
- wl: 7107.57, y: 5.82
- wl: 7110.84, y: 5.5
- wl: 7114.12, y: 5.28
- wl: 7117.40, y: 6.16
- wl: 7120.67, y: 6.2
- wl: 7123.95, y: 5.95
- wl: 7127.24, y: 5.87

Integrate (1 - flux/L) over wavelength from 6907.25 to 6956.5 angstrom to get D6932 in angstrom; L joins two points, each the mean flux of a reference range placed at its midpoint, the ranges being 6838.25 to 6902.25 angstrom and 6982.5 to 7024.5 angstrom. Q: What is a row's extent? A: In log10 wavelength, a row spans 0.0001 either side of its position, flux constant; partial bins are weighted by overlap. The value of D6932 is 1.4 angstrom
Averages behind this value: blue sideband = 6.37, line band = 6.05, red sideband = 6.07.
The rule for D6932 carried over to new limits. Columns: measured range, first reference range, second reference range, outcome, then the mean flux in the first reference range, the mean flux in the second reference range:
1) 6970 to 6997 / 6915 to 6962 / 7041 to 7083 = 0.62 angstrom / 5.97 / 6.1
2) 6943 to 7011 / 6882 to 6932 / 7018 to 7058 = 5.38 angstrom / 6.32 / 6.41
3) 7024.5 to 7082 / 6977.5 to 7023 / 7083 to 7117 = -3.10 angstrom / 6.08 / 5.69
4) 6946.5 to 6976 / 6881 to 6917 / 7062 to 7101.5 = 1.89 angstrom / 6.43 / 5.83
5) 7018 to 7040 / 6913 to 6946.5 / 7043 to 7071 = -1.05 angstrom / 6.13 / 6.14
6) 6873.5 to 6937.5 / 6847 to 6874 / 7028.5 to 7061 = 1.17 angstrom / 6.46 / 6.35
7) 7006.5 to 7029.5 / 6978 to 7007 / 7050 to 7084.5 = -1.15 angstrom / 6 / 5.92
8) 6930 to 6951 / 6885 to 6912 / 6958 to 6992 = 0.66 angstrom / 6.41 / 5.93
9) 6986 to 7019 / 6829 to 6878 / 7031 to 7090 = 0.60 angstrom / 6.28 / 6.1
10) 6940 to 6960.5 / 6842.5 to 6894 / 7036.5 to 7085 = 1.76 angstrom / 6.42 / 6.12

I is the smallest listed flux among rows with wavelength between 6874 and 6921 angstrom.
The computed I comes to 5.76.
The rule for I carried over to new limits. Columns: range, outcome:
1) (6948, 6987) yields 5.26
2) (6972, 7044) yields 4.61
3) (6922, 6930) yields 5.33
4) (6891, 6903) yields 6.18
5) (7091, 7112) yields 5.46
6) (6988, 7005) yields 5.64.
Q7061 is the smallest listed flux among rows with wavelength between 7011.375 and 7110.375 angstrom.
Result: 5.33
